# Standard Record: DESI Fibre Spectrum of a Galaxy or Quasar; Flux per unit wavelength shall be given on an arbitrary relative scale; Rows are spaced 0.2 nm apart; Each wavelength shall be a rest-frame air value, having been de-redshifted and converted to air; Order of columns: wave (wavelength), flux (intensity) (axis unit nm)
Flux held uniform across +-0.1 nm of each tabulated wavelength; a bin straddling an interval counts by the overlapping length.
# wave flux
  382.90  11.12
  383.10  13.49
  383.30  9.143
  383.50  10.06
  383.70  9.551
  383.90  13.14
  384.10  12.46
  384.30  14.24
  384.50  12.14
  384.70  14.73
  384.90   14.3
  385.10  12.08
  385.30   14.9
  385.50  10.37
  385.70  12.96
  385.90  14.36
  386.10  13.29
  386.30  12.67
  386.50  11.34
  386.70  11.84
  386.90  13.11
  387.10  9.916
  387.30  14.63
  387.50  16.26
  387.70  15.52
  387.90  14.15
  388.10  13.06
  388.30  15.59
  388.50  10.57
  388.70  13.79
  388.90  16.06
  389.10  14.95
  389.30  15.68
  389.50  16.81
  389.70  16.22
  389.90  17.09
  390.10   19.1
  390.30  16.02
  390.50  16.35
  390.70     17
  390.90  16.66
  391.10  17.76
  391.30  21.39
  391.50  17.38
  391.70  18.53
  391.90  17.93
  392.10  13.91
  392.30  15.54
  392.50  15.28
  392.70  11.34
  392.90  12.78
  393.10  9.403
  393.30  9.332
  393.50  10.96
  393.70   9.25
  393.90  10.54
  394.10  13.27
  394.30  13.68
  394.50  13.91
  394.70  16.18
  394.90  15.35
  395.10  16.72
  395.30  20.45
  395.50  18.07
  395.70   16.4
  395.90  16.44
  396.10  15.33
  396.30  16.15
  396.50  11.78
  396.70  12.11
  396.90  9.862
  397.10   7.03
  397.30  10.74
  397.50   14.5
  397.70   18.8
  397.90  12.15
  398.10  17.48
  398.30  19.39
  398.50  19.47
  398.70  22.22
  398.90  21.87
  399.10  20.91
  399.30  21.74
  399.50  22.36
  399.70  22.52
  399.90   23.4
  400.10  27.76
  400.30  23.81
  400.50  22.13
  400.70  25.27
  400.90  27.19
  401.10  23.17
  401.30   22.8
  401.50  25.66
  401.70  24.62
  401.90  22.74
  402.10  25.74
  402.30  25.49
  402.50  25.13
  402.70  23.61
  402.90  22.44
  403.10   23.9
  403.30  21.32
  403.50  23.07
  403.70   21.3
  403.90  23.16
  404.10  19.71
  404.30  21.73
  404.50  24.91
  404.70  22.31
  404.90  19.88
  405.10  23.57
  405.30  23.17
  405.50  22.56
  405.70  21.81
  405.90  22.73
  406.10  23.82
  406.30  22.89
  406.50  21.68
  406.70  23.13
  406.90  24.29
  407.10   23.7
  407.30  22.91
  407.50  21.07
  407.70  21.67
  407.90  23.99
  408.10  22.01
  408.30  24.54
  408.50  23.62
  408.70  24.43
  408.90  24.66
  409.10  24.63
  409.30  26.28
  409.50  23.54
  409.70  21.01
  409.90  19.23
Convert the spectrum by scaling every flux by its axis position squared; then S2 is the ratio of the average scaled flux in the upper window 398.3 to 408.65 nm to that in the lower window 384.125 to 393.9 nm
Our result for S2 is 1.7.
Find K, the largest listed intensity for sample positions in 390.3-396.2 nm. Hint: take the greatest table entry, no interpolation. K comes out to 21.39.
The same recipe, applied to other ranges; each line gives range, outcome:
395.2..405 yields 27.76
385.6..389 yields 16.26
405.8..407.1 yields 24.29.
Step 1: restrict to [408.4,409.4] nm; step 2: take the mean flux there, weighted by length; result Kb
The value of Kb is 24.7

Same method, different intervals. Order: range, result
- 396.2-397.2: 11.4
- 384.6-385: 14.5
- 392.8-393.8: 10.3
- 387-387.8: 14.1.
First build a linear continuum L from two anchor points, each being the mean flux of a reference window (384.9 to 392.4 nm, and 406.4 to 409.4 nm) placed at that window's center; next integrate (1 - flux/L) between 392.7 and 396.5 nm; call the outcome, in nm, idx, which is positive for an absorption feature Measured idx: 0.79 nm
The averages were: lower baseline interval 15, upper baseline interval 23.5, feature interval 14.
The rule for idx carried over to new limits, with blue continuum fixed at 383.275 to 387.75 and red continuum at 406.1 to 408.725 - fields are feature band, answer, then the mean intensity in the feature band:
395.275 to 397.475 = 0.491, 13.8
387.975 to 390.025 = -0.084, 15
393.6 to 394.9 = 0.300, 13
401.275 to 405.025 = -0.378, 23.1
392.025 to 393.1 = 0.181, 13.4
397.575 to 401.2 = -0.443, 21.7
